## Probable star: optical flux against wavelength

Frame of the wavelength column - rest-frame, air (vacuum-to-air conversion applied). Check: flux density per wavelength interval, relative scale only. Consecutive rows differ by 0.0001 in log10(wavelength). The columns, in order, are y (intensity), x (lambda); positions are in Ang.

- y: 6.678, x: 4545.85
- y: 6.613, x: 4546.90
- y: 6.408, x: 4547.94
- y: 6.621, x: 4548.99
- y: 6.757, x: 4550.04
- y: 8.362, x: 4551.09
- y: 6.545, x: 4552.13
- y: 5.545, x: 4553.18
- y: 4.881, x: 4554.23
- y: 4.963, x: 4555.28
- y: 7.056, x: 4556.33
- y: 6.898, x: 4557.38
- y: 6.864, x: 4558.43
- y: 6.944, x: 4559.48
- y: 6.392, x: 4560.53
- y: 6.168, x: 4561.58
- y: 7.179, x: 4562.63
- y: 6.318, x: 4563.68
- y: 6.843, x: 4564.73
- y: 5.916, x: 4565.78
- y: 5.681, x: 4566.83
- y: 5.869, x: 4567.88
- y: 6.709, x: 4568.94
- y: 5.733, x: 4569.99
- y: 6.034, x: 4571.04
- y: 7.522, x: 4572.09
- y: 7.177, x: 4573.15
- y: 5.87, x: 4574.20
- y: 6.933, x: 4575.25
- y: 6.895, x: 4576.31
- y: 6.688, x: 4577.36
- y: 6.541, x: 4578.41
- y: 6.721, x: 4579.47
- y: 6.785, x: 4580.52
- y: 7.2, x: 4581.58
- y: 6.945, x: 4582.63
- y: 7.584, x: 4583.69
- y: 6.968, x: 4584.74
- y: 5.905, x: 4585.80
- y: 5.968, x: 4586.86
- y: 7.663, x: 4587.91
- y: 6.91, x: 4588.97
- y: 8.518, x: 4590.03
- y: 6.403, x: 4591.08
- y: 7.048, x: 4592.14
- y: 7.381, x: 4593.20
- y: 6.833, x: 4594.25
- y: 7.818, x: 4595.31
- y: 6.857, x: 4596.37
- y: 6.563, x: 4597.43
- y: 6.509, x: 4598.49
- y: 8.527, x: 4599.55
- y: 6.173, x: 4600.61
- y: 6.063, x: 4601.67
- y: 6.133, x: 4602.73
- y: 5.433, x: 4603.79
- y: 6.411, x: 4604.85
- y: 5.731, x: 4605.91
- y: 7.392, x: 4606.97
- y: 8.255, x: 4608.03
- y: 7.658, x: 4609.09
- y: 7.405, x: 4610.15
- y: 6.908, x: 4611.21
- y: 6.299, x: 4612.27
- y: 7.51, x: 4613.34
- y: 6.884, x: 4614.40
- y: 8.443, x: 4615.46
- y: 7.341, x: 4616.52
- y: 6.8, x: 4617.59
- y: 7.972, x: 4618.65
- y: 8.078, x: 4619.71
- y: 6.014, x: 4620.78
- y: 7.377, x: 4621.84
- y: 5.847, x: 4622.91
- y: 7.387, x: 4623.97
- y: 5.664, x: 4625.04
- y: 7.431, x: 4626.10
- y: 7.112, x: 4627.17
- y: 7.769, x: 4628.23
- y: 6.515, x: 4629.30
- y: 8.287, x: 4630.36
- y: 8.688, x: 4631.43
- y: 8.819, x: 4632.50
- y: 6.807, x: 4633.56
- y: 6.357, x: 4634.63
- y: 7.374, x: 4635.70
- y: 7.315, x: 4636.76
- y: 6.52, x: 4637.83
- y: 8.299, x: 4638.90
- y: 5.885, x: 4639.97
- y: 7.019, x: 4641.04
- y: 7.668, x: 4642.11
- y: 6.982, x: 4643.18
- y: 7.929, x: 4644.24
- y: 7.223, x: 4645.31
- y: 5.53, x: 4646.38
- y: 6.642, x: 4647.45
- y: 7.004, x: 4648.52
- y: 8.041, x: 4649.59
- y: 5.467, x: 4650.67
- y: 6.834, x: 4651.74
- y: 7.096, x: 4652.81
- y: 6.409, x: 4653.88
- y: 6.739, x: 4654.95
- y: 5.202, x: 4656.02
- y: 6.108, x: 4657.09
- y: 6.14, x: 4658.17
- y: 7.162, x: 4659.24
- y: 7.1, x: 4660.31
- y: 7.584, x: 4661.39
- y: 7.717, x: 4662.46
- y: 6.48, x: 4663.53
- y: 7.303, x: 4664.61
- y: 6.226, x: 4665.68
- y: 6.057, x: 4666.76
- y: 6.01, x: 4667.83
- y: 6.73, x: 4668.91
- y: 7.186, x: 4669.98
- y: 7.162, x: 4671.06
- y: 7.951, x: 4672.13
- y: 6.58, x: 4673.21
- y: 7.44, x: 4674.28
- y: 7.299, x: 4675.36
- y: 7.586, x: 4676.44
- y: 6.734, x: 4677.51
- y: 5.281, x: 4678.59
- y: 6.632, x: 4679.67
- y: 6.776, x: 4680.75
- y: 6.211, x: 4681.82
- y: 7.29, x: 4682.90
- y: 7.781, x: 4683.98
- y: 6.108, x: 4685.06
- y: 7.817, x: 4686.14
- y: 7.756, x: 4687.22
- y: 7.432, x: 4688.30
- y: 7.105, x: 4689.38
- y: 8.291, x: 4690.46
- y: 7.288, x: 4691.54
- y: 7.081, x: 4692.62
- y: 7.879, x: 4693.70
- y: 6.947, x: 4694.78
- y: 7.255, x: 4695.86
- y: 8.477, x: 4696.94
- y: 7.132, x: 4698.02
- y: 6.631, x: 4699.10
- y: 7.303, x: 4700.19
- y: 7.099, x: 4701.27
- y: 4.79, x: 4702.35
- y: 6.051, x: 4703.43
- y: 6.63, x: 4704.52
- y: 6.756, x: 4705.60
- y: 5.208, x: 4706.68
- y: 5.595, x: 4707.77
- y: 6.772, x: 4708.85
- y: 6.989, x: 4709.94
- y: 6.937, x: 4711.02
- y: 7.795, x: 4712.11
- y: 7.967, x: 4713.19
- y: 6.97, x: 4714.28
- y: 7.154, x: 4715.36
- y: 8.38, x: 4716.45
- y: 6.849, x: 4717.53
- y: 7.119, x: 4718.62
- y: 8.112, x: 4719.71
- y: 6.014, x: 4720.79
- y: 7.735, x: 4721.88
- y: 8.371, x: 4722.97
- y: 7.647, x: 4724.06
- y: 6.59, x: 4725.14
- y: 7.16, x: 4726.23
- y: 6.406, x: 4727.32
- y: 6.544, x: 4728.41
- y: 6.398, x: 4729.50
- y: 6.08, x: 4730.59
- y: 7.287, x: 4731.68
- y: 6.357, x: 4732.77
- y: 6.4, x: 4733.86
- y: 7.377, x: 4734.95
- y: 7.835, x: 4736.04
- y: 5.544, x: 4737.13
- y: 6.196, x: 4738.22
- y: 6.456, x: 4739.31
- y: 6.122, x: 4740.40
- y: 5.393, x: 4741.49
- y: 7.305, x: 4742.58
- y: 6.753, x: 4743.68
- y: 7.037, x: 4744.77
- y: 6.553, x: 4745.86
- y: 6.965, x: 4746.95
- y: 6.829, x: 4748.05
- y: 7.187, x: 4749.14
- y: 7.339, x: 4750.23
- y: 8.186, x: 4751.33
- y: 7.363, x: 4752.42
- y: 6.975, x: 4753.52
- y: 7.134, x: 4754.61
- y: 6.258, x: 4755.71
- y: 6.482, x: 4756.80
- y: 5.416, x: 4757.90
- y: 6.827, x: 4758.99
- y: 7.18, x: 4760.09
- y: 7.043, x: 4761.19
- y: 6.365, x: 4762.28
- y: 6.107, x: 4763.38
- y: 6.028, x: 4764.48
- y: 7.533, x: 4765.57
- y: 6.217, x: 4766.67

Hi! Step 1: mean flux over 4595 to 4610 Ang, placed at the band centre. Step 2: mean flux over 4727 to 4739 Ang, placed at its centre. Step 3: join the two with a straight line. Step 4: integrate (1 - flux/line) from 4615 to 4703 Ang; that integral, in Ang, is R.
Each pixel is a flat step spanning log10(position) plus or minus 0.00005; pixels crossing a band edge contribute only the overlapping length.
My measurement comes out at -4.1 Ang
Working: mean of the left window 6.82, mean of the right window 6.58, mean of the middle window 7.03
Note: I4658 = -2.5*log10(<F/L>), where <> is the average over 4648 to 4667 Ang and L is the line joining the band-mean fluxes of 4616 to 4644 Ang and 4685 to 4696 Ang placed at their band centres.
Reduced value 0.09 mag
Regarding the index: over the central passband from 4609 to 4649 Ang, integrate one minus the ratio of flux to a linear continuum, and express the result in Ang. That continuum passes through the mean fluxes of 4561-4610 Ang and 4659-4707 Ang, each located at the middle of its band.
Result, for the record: -1.9 Ang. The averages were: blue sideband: 6.75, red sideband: 6.97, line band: 7.17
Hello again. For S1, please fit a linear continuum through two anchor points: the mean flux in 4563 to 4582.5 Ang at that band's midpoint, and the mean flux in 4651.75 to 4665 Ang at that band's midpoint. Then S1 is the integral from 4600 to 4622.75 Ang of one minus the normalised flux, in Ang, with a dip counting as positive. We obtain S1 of -1.09 Ang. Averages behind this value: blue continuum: 6.54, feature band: 6.95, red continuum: 6.75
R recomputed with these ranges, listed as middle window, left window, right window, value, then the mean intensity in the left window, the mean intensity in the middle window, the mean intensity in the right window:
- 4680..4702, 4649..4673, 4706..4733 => -1.2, 6.76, 7.26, 6.98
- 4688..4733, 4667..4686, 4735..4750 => -1.6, 6.88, 7.02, 6.67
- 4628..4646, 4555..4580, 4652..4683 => -1.8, 6.51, 7.36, 6.76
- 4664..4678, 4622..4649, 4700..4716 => -0.1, 7.13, 6.94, 6.66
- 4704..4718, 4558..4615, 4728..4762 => -0.4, 6.77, 6.93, 6.73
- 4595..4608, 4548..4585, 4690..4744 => -0.1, 6.57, 6.67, 6.91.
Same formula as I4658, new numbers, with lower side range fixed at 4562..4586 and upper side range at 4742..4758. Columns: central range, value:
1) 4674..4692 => -0.04 mag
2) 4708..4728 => -0.05 mag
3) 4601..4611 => -0.01 mag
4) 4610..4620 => -0.10 mag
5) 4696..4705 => 0.01 mag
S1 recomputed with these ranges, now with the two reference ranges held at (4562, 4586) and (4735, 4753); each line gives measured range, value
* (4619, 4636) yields -1.37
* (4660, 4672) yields -0.30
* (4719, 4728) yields -0.57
